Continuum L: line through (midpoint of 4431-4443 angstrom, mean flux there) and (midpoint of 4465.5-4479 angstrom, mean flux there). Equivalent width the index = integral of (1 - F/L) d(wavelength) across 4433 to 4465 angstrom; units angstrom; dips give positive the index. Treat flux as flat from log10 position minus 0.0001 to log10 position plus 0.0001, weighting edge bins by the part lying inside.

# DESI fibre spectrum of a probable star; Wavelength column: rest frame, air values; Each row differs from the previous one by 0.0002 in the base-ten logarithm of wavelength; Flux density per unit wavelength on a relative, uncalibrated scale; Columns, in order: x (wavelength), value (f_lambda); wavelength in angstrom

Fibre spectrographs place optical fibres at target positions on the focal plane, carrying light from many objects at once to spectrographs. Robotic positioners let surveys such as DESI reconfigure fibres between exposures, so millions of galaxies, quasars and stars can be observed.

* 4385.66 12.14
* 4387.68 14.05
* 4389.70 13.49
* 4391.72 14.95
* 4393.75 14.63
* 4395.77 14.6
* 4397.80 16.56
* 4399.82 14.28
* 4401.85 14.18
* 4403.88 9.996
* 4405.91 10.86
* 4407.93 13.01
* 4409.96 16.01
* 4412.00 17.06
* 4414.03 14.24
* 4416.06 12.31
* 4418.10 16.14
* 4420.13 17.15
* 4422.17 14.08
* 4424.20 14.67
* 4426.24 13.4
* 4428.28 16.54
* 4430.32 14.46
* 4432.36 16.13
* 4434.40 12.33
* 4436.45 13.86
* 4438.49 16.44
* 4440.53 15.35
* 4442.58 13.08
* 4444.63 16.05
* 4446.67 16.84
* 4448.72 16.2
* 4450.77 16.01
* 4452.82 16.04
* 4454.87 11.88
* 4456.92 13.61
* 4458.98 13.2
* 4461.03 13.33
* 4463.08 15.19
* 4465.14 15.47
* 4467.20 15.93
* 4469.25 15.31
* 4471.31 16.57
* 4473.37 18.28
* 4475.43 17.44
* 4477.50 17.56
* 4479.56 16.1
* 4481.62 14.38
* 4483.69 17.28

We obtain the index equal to 1.3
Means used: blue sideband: 14.6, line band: 14.7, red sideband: 16.8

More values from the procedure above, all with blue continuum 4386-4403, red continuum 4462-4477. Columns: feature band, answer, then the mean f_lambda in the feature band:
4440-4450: 0.1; 15.5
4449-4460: 1.2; 14.3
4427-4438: 0.5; 14.7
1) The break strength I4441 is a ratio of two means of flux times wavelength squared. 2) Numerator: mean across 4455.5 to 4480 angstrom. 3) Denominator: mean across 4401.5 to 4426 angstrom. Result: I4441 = 1.1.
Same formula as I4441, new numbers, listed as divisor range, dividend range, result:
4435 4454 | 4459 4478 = 1.04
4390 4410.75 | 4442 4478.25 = 1.15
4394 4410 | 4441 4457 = 1.13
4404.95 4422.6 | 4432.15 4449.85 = 1.05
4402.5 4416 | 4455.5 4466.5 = 1.07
